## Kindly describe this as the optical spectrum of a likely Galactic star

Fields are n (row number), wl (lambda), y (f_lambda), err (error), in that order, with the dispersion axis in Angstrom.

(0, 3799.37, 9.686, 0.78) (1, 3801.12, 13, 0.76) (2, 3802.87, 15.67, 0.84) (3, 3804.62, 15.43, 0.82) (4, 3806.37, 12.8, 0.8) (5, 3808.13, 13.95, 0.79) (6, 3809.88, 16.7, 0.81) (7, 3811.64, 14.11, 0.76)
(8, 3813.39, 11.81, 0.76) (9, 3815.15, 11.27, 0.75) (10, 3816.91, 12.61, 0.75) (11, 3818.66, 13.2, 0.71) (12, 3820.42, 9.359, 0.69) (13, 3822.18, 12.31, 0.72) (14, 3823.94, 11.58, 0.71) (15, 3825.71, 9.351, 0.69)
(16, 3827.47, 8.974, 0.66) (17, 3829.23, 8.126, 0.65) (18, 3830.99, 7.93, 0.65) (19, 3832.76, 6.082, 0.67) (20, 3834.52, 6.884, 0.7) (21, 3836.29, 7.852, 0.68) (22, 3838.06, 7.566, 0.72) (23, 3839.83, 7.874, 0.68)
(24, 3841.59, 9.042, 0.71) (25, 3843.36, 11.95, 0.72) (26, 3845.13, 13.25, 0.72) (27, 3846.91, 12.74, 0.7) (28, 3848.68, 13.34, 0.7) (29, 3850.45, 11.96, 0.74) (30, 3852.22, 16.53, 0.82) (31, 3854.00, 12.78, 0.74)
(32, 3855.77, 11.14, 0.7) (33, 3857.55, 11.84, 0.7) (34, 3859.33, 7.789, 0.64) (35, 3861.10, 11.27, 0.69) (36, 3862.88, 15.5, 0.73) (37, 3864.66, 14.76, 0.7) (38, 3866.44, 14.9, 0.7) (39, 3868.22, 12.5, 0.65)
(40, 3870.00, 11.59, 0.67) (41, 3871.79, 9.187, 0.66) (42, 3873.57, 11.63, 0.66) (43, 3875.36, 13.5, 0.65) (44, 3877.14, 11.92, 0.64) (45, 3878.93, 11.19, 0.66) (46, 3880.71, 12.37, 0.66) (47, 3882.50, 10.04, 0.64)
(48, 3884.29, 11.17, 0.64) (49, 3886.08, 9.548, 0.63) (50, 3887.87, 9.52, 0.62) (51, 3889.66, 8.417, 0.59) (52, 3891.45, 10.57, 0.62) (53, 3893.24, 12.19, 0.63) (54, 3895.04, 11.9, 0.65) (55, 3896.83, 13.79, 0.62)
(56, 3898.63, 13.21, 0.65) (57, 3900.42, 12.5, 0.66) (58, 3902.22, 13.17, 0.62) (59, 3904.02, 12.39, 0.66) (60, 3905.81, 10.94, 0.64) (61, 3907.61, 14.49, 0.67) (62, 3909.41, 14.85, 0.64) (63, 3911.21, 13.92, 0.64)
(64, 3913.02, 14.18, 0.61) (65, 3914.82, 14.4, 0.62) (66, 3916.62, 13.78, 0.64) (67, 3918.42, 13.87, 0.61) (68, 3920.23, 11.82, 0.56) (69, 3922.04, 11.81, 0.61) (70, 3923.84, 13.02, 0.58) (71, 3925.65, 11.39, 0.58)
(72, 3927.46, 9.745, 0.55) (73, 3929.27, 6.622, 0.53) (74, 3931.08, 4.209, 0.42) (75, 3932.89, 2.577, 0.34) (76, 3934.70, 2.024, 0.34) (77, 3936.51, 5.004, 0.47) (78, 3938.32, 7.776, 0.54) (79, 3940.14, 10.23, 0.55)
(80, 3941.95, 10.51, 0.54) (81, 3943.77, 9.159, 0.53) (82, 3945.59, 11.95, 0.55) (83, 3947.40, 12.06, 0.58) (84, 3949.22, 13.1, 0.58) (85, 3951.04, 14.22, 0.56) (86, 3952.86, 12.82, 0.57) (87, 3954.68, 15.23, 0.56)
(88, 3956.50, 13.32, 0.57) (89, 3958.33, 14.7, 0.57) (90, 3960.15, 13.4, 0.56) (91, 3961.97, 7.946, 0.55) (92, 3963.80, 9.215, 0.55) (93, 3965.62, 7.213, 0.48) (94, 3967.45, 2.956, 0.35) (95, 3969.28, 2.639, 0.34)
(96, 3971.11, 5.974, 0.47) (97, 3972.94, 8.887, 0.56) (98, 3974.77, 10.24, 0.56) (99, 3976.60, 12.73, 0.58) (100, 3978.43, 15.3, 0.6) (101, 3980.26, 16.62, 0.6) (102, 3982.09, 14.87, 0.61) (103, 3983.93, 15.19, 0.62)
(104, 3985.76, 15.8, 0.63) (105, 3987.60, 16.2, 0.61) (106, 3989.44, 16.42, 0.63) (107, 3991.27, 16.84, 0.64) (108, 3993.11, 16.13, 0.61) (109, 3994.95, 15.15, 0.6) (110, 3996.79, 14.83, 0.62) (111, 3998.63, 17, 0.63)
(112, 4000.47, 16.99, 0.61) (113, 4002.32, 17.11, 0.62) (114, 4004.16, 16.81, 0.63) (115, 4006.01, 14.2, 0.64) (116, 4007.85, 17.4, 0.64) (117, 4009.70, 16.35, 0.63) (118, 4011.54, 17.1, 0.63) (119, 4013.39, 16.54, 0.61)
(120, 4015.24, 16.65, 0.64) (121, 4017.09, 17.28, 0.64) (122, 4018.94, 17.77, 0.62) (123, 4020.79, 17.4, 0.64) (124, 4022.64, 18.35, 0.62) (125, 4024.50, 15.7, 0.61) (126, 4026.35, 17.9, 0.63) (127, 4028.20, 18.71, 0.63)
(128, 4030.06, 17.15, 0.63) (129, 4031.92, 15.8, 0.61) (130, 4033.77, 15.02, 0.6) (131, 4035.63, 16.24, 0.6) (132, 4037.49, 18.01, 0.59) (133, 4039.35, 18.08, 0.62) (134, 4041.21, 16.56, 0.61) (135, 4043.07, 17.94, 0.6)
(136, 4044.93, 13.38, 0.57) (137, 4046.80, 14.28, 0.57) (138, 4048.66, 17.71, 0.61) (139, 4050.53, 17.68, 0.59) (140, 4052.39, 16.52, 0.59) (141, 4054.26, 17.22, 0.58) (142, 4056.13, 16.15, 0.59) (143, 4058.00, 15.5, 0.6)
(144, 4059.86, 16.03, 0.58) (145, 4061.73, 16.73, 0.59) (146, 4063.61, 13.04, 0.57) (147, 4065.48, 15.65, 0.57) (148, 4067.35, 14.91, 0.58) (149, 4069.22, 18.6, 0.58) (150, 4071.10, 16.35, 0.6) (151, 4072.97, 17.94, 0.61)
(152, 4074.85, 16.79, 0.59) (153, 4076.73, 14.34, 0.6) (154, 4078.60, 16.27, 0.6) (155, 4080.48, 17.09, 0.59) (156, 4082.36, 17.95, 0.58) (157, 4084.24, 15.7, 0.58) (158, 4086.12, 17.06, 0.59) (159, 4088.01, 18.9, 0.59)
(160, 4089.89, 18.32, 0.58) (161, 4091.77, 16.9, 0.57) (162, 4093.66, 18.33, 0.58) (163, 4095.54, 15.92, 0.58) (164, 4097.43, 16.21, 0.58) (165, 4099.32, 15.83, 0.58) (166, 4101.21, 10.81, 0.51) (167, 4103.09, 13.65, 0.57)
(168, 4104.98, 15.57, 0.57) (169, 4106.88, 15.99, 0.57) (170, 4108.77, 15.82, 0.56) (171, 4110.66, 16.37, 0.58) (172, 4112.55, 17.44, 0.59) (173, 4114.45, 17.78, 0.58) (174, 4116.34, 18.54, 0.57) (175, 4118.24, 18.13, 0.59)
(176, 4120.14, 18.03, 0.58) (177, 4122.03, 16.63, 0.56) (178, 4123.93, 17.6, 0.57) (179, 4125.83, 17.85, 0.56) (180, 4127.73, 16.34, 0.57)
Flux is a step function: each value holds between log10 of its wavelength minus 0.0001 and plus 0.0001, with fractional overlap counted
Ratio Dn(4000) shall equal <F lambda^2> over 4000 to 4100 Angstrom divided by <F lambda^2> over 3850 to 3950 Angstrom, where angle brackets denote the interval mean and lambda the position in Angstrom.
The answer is 1.6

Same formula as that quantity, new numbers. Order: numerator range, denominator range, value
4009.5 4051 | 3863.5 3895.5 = 1.58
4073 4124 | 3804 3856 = 1.69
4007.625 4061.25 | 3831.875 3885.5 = 1.62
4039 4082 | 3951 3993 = 1.40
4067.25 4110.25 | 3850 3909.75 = 1.50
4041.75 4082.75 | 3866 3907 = 1.53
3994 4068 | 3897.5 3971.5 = 1.63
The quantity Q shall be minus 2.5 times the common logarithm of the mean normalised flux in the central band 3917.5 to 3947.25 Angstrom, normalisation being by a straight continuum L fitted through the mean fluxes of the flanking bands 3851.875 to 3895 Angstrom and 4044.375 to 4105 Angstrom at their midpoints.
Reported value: 0.40 mag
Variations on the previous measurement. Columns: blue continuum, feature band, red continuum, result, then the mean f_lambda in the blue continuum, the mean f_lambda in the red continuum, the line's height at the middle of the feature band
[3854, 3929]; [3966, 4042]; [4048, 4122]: -0.03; 12.1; 16.5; 14.7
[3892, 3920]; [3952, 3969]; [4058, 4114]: 0.33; 13.2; 16.2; 14.1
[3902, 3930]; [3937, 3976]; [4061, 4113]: 0.30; 12.5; 16.2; 13.4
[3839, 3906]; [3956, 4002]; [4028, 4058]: 0.17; 11.9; 16.6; 14.8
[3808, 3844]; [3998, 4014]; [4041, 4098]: -0.12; 10.3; 16.5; 14.9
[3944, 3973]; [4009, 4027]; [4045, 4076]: -0.23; 10.4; 16.2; 13.8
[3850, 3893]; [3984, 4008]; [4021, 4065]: -0.07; 11.7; 16.5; 15.2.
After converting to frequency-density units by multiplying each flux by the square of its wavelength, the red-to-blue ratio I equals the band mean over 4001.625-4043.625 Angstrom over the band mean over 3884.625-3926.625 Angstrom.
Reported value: 1.45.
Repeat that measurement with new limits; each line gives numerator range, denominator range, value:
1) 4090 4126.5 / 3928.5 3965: 1.82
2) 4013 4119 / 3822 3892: 1.69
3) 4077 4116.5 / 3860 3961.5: 1.57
